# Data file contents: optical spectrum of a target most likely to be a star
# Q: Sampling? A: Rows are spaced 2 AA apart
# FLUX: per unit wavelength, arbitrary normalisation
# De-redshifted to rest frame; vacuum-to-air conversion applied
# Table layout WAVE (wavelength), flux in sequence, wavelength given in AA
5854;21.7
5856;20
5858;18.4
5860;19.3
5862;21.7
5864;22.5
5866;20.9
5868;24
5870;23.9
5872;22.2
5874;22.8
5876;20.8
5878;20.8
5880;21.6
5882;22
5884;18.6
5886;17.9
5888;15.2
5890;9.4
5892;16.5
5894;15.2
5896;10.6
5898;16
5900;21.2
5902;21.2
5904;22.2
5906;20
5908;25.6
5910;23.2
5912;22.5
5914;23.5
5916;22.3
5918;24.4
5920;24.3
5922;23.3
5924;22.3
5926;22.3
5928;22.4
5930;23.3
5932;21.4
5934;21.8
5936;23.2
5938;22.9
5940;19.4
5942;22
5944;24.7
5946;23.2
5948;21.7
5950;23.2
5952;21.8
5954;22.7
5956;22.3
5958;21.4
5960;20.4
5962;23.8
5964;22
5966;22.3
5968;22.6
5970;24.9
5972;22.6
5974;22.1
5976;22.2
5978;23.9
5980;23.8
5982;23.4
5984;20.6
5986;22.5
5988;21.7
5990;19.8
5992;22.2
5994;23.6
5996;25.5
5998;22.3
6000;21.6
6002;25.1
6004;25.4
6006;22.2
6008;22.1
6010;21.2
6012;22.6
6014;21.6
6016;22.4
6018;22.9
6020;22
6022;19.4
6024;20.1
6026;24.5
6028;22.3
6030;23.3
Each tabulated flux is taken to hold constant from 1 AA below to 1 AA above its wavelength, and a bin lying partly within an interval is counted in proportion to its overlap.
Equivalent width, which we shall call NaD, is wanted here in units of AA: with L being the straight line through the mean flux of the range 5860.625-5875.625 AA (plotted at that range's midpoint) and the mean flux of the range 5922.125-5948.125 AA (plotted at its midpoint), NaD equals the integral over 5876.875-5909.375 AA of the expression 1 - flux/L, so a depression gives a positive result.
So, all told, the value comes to 5.8 AA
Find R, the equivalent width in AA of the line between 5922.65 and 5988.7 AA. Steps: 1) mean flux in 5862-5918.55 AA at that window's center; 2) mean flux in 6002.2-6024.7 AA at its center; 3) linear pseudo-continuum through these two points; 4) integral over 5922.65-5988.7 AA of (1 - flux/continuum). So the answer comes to -3.8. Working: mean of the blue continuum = 20.2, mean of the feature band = 22.5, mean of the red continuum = 22.1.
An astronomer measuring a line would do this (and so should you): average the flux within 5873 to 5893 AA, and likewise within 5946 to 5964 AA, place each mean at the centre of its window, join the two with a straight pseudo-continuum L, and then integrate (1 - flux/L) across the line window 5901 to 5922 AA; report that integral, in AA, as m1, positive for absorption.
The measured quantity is -3.1 AA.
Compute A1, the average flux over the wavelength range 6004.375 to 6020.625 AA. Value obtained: 22.3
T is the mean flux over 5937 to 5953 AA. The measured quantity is 22.4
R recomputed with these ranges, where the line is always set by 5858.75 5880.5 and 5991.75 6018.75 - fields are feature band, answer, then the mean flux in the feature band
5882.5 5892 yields 2.7 AA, 15.8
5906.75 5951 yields -1.1 AA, 22.8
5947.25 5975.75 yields 0.2 AA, 22.4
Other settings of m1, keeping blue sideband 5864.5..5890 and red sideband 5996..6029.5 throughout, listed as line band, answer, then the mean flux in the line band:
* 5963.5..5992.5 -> -0.7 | 22.5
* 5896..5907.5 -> 0.7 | 19.5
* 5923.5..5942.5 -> -0.7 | 22.1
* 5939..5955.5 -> -0.6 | 22.3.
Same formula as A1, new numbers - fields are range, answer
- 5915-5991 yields 22.5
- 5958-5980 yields 22.7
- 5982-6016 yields 22.5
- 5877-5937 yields 20.5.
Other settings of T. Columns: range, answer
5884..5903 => 16.1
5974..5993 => 22.2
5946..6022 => 22.5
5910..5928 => 23.1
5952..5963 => 22.1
